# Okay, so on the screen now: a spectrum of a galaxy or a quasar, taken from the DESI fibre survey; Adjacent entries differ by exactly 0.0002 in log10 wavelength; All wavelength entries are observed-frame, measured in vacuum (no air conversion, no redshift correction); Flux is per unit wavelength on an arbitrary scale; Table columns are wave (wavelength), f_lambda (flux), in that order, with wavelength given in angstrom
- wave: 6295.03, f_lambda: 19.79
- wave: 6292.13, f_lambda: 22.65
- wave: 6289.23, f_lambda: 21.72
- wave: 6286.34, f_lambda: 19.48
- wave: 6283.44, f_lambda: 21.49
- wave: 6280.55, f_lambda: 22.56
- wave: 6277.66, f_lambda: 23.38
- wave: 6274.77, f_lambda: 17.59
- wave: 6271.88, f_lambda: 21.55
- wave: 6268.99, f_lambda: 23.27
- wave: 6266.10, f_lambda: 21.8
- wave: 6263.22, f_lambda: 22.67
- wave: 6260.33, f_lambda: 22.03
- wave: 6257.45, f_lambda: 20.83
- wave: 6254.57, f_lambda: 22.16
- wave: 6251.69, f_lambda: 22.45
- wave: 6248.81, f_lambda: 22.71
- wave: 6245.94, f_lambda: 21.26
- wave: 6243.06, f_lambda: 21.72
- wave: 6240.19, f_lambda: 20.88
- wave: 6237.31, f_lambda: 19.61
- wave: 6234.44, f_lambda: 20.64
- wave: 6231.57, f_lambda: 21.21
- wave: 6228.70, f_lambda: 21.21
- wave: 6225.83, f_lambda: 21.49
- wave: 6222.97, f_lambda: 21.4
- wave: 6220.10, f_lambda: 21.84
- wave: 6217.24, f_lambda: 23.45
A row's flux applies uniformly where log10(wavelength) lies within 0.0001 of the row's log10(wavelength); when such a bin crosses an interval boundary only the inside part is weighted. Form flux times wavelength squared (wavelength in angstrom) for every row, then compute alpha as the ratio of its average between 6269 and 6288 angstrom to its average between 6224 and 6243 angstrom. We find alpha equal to 1.03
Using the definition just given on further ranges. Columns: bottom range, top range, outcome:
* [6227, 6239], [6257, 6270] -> 1.08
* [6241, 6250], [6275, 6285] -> 1.01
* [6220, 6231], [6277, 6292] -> 1.03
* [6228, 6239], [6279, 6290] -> 1.05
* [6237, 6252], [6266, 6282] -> 1.02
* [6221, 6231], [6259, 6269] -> 1.06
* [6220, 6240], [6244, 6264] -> 1.06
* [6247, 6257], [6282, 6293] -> 0.97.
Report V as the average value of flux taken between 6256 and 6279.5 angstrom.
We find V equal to 21.7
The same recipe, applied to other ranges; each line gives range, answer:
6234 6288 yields 21.5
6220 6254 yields 21.4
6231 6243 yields 20.7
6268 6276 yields 20.7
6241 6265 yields 22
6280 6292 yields 21.4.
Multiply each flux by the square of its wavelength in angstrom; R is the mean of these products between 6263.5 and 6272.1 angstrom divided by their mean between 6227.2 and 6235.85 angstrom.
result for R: 1.1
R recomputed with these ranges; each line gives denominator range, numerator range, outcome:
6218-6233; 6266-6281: 1.02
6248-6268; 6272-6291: 0.96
